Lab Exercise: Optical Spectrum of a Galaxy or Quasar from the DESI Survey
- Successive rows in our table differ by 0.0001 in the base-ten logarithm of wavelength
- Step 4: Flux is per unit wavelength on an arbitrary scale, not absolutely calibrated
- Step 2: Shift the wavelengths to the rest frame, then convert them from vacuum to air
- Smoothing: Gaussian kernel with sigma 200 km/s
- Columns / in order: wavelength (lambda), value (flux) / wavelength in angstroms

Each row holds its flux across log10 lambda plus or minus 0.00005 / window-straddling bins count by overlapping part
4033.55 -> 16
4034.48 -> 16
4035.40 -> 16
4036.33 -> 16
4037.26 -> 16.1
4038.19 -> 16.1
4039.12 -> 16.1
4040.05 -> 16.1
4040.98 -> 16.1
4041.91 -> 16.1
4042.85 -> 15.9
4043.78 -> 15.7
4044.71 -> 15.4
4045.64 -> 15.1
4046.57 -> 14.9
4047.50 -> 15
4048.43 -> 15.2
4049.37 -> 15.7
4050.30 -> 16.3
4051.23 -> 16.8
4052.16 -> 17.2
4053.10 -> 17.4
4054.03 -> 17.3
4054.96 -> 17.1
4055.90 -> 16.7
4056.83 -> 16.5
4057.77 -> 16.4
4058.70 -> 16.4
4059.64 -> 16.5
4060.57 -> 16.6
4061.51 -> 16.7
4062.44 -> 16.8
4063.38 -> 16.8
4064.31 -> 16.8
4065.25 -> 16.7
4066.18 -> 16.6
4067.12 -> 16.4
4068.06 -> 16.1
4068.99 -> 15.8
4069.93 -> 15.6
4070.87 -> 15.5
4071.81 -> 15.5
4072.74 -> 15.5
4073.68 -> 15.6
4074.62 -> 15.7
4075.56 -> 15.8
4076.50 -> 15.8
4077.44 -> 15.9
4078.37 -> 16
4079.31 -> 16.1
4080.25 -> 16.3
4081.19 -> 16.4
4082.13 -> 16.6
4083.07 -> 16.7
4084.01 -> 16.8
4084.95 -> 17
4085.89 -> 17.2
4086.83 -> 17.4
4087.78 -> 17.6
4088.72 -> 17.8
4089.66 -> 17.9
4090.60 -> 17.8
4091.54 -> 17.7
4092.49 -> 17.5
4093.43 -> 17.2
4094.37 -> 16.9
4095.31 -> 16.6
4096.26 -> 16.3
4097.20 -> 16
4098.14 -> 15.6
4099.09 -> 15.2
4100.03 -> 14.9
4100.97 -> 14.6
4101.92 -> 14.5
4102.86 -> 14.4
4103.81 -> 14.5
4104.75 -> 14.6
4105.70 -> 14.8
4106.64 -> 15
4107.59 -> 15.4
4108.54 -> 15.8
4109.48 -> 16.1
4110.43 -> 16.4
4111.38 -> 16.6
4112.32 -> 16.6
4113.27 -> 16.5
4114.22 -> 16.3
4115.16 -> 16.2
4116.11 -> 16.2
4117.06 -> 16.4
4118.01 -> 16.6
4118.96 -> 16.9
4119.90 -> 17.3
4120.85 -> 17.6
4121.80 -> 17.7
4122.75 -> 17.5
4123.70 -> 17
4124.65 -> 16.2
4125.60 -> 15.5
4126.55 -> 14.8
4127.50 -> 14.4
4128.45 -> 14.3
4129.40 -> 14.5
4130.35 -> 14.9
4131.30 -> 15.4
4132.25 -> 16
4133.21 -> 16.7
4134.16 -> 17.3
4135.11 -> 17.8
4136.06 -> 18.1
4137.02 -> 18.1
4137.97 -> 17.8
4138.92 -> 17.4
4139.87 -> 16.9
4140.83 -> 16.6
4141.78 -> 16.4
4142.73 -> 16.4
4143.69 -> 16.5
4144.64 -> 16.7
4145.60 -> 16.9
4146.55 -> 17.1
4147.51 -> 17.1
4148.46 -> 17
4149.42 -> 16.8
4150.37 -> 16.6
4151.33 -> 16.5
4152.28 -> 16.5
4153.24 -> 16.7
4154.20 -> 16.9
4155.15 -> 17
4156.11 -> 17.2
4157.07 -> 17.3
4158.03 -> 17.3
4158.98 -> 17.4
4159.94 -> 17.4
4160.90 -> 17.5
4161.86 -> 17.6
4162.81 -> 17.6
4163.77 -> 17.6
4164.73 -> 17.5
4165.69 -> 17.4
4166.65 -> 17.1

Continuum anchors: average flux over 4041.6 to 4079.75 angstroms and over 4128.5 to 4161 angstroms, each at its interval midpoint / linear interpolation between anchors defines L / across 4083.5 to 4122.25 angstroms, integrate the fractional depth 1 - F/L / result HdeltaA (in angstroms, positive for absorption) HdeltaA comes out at 0.3 angstroms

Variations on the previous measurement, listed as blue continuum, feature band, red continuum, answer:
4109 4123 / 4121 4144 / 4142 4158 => 0.5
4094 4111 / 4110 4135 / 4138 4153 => -0.3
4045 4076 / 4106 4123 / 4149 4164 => 0.3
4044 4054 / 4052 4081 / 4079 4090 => 0.2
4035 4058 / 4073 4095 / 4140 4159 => -0.5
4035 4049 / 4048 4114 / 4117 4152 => -0.8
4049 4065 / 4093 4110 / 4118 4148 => 1.2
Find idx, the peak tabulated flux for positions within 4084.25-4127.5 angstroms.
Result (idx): 17.9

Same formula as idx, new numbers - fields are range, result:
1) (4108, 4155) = 18.1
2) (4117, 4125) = 17.7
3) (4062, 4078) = 16.8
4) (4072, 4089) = 17.8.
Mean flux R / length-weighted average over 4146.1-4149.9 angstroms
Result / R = 17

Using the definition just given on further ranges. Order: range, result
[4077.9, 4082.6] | 16.3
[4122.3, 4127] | 16.2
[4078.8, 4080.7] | 16.2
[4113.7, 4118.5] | 16.3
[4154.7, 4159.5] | 17.2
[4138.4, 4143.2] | 16.8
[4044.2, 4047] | 15.2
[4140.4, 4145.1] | 16.5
